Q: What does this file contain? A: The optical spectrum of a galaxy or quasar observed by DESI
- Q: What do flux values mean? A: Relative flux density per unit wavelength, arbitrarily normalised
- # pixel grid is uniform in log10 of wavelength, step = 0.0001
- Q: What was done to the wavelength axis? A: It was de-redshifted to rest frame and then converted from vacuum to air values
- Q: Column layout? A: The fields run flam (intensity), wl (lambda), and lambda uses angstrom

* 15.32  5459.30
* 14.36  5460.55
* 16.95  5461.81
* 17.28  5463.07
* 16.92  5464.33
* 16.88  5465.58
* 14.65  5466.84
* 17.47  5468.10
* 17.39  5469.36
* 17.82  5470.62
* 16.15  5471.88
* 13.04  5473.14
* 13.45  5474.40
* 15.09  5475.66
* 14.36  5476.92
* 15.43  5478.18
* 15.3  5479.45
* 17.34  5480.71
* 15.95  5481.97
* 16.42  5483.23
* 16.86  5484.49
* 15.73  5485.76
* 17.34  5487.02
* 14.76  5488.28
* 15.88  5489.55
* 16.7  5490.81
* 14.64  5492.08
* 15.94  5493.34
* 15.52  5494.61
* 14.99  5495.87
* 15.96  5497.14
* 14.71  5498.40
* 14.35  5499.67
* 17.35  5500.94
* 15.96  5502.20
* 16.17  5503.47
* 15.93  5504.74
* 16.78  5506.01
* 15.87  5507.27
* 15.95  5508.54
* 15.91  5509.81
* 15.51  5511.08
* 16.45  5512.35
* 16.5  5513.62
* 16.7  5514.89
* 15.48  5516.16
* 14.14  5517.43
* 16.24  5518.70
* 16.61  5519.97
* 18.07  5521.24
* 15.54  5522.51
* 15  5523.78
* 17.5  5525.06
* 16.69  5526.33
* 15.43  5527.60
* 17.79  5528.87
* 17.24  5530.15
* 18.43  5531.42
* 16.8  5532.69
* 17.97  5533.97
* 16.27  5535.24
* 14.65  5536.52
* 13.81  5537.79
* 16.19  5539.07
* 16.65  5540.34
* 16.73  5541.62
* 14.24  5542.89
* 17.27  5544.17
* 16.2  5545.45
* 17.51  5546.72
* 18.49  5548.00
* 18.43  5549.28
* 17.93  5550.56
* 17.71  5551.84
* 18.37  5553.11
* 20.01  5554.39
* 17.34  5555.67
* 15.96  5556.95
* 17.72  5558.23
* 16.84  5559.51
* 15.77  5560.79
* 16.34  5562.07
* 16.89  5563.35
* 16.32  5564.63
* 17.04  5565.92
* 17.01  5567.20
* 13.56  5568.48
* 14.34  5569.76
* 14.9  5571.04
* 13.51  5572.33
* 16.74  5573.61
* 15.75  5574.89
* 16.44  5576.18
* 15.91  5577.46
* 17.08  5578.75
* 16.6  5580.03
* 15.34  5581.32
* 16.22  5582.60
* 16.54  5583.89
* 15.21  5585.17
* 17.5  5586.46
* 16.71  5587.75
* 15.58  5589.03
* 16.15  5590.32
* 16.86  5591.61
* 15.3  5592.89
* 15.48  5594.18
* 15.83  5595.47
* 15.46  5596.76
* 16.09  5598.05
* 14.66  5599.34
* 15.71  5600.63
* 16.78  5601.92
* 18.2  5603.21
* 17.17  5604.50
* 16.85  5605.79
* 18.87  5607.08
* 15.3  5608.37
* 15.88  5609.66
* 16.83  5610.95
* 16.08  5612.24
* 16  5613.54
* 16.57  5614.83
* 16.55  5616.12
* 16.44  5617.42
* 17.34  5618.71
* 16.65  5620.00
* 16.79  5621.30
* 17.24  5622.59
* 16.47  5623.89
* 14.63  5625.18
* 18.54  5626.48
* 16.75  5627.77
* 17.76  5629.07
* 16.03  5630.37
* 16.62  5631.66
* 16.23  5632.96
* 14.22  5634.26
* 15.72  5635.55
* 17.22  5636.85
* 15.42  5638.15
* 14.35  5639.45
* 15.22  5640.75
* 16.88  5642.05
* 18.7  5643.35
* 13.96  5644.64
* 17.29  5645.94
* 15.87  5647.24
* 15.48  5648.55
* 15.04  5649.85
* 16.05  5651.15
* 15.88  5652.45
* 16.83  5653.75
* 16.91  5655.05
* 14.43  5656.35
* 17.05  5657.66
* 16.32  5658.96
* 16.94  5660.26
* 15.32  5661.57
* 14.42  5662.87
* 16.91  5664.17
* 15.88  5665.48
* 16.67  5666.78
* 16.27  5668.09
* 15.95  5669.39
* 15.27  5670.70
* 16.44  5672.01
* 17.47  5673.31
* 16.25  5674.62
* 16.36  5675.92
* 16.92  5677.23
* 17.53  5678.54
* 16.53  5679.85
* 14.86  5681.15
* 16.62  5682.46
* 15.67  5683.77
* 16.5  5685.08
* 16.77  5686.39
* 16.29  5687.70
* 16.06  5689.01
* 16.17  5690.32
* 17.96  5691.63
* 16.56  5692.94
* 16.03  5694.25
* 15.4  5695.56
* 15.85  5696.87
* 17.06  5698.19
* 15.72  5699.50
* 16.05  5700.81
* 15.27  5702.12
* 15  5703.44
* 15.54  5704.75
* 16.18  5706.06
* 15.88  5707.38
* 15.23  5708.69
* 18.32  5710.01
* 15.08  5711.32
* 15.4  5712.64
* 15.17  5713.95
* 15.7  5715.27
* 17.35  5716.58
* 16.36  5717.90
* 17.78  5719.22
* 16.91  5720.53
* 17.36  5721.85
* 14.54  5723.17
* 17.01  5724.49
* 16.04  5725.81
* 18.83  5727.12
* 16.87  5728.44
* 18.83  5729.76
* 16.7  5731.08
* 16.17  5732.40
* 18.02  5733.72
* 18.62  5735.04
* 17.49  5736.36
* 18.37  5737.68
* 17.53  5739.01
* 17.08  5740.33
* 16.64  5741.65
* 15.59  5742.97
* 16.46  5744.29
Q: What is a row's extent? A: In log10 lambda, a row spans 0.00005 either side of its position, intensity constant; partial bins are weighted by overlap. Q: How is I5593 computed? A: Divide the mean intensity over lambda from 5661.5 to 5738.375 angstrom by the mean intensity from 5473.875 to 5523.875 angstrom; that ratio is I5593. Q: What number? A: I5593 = 1.04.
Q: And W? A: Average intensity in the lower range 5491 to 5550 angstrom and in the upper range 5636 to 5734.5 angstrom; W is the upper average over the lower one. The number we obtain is 1.00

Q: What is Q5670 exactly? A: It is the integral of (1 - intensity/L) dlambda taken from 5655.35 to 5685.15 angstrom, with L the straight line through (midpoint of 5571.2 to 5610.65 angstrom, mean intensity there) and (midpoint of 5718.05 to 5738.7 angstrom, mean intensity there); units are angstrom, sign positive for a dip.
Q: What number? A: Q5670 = 1.09 angstrom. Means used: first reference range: 16.2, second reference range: 17.3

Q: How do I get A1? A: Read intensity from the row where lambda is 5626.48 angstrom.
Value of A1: 18.54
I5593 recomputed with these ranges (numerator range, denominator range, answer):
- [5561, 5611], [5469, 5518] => 1.02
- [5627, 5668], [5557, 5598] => 1.00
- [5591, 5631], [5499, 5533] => 1.01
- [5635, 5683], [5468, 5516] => 1.02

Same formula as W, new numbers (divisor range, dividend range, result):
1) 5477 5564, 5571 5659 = 0.99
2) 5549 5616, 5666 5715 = 0.99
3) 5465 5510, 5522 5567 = 1.06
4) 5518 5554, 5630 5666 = 0.95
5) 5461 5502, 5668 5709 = 1.02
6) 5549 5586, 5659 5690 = 0.99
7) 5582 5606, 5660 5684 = 1.00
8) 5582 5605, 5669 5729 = 1.01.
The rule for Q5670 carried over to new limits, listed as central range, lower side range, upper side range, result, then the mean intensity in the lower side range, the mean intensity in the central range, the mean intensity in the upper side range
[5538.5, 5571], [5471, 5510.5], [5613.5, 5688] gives -1.80 angstrom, 15.7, 16.8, 16.3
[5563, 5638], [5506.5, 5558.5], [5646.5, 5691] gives 0.80 angstrom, 16.7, 16.2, 16.2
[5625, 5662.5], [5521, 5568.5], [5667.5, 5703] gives 0.70 angstrom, 16.8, 16.1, 16.3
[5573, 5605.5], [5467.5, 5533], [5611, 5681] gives -0.07 angstrom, 16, 16.2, 16.3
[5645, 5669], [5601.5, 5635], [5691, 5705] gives 0.44 angstrom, 16.6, 16.1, 16.1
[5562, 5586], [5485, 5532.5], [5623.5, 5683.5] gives 0.39 angstrom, 16.1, 15.9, 16.2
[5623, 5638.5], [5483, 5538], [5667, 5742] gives 0.04 angstrom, 16.1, 16.3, 16.5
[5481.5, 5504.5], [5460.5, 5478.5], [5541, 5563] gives 0.58 angstrom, 15.9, 15.8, 17.2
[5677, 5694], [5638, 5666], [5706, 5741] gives -0.09 angstrom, 16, 16.5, 16.9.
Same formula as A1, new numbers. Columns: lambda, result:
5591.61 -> 16.86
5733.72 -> 18.02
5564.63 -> 16.32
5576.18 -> 16.44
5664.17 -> 16.91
